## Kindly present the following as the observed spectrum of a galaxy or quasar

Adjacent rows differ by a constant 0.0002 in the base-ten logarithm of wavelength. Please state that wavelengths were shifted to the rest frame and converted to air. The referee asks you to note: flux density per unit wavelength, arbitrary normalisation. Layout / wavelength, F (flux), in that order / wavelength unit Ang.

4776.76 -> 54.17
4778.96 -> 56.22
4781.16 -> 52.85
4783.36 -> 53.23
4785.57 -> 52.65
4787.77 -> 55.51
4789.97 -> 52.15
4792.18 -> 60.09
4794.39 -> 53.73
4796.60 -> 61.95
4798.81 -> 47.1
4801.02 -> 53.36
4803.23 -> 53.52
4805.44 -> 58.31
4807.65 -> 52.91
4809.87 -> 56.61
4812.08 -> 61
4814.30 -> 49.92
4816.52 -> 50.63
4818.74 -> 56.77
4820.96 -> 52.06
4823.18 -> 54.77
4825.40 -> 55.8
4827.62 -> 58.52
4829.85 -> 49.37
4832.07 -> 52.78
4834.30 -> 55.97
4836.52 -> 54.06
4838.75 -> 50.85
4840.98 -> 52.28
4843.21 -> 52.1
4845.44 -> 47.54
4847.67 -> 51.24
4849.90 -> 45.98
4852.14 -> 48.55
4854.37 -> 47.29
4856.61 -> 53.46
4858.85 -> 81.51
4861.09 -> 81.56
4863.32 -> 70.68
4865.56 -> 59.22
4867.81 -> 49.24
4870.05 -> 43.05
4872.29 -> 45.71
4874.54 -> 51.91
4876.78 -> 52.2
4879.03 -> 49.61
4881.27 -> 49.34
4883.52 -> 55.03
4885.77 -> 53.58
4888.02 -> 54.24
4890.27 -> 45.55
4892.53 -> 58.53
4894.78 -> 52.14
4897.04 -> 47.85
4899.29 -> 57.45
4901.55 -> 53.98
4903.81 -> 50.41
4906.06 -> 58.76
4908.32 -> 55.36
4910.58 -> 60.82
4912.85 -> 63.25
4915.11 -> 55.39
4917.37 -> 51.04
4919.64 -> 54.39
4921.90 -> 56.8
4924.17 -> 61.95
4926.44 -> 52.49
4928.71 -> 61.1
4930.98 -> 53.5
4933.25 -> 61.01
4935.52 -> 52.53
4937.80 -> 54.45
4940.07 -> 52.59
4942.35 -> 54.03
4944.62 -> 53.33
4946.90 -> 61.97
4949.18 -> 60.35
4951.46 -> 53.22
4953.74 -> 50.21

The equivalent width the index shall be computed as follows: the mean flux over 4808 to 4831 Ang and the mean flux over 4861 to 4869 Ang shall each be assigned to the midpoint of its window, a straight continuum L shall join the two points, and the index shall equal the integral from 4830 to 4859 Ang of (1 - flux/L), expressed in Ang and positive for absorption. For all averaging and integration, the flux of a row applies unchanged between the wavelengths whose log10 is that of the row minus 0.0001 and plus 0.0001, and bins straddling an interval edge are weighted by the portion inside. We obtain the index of 3.34 Ang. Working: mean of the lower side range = 54.5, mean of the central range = 52.3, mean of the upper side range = 62.9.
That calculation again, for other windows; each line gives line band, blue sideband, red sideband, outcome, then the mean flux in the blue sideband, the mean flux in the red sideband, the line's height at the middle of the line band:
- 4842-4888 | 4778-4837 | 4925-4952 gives 0.6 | 54.5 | 56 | 55.2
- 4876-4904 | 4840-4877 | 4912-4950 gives 1.6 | 55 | 56.4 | 55.6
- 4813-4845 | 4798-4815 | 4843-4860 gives 0.4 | 54.3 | 53.6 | 54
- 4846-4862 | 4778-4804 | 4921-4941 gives -0.8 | 54.4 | 56.3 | 55.2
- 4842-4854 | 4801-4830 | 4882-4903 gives 1.1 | 54.8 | 53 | 54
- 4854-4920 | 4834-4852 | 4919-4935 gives -1.7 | 50.9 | 57.2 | 54.2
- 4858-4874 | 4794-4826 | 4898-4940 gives -1.6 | 54.6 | 56.2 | 55.4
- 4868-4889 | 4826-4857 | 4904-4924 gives 1.5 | 51.5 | 56.9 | 54.2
